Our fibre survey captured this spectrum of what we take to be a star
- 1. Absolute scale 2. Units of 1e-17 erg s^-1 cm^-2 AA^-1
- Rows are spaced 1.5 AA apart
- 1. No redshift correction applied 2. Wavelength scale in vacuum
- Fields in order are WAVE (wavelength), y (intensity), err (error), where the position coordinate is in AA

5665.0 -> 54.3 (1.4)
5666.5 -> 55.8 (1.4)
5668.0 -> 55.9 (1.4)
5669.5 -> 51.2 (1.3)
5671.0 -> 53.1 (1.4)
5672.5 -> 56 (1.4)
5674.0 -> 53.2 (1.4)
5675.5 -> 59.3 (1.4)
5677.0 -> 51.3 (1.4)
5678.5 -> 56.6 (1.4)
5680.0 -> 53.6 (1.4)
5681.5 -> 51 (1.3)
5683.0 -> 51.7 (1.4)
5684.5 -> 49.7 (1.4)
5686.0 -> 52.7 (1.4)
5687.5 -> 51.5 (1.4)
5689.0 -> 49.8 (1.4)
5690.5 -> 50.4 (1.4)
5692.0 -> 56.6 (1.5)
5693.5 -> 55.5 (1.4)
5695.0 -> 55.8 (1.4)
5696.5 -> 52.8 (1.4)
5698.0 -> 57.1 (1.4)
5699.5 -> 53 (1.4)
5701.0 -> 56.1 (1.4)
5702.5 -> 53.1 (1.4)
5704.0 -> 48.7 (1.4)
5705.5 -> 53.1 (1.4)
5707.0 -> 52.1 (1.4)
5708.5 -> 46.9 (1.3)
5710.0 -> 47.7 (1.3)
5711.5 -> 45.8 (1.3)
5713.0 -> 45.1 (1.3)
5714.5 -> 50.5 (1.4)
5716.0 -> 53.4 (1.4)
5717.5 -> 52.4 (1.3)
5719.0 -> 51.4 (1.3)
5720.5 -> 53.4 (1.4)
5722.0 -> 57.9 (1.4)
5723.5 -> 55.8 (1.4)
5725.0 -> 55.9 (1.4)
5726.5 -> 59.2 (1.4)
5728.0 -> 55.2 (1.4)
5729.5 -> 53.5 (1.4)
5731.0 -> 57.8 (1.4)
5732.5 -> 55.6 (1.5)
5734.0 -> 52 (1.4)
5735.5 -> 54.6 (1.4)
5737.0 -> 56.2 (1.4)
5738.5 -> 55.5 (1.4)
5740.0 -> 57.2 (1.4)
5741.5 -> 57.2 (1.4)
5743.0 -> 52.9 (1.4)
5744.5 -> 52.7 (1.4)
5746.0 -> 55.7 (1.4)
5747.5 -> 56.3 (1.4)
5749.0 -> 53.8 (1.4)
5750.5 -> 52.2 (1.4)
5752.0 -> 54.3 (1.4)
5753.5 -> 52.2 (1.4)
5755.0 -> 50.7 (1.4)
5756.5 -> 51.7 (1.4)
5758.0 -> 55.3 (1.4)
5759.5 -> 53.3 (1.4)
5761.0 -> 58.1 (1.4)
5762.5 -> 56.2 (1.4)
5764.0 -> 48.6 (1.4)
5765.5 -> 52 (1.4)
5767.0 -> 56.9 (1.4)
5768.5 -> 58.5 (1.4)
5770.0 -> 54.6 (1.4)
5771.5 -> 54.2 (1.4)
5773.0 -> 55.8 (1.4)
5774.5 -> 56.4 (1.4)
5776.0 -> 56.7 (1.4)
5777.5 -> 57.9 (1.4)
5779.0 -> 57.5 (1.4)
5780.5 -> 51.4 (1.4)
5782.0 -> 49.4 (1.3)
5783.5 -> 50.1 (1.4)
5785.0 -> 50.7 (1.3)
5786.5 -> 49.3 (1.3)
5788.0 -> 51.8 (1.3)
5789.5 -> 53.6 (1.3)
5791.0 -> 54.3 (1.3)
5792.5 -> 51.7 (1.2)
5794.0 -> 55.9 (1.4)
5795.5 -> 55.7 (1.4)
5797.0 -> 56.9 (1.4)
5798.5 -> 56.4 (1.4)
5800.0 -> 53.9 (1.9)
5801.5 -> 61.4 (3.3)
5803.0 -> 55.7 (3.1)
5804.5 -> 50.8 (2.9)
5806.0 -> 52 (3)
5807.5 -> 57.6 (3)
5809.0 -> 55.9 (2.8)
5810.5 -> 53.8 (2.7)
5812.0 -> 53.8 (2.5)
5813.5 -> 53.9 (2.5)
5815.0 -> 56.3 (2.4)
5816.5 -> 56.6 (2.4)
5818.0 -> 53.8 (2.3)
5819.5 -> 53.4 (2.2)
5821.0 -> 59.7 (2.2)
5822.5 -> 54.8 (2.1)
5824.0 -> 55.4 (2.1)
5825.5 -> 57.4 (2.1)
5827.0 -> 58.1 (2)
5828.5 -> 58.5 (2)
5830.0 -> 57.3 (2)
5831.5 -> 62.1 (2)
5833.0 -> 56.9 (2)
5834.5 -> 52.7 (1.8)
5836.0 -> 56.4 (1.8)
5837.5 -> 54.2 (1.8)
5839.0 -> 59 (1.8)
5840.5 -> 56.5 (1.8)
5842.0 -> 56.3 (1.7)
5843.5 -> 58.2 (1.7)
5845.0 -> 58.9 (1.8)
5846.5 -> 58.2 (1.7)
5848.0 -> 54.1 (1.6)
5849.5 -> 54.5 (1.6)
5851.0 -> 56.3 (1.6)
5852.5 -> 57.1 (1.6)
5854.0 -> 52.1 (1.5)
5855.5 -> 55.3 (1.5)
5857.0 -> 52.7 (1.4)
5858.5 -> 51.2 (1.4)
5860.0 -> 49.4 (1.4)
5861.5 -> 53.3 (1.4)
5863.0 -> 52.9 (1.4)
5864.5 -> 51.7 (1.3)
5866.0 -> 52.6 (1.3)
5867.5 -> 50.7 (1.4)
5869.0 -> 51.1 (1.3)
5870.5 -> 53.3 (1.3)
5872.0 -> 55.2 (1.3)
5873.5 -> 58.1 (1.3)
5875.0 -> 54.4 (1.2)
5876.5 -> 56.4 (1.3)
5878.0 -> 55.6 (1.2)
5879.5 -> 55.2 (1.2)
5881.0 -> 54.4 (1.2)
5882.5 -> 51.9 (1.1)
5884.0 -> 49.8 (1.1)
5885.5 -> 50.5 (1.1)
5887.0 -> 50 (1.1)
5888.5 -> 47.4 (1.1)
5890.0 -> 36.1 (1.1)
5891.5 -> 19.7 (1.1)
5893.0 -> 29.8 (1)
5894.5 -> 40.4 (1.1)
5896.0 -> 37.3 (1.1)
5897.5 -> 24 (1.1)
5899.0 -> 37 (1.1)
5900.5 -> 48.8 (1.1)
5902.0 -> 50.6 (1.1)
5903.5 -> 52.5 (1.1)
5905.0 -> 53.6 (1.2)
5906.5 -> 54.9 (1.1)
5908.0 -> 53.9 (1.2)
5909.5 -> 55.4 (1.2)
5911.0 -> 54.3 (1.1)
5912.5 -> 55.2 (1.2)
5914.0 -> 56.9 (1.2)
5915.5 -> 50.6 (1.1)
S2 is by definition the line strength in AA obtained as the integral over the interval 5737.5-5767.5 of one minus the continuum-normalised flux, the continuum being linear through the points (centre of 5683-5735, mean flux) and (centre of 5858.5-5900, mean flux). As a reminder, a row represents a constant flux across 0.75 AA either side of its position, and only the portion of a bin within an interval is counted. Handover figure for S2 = -1.55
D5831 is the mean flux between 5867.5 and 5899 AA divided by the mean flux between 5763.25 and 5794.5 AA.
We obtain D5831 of 0.86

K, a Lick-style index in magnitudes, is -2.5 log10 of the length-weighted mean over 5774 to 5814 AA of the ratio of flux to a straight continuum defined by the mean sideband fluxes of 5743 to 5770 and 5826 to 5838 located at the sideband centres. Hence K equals 0.026 mag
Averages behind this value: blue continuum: 54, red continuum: 57.1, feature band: 54.2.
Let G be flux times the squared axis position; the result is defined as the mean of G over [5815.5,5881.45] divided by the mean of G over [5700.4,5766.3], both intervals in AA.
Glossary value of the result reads 1.1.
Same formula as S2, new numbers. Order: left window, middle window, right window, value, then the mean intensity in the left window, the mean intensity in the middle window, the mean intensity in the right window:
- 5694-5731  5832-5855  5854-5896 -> -2.8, 52.9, 56.1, 49.4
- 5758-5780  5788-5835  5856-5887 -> -1.1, 55.4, 55.6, 53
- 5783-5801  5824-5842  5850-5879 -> -1.2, 53.5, 57.1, 53.7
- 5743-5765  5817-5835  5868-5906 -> -2.4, 53.6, 56.7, 47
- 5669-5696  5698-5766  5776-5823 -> 0.4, 53.3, 53.4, 54.4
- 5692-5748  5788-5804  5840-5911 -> -1.0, 53.7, 55.3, 50.4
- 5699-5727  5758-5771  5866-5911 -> -1.0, 52.1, 54.8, 48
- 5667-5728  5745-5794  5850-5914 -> -2.0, 52.9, 53.8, 49.7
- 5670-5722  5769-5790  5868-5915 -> -1.2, 52.4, 53.6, 48.5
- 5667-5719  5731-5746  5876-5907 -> -1.3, 52.4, 55.1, 45.4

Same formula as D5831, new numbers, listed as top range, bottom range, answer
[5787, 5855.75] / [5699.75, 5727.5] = 1.07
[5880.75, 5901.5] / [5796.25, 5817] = 0.74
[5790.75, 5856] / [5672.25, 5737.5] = 1.05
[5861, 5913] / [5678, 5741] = 0.92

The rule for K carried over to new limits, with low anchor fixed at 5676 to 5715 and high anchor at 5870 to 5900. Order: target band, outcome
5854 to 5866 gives -0.127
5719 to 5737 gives -0.093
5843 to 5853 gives -0.204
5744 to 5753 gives -0.082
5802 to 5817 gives -0.137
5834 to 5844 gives -0.188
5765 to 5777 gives -0.130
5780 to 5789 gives -0.032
